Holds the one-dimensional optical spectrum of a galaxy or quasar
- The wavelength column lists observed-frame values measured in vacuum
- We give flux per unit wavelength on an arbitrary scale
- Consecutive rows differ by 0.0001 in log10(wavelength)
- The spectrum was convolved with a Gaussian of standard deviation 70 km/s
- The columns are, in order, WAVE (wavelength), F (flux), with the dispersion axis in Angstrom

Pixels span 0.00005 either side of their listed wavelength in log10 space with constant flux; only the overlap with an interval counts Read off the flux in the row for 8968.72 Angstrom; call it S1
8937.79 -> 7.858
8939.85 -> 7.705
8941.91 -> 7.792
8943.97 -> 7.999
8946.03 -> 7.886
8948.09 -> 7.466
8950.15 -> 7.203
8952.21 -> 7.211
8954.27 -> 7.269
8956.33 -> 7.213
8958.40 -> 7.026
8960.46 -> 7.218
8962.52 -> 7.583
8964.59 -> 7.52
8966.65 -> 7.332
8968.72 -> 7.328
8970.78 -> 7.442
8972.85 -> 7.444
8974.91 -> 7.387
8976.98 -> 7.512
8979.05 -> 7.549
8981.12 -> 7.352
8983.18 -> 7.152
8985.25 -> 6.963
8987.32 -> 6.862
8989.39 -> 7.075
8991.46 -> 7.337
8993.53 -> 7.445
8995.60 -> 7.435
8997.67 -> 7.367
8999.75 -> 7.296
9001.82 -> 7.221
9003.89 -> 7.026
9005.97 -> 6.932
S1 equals 7.328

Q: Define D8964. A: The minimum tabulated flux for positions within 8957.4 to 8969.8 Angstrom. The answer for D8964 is 7.026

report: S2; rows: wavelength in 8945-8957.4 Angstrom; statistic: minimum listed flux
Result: 7.203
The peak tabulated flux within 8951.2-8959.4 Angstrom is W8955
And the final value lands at 7.269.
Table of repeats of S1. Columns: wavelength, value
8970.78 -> 7.442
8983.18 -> 7.152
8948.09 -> 7.466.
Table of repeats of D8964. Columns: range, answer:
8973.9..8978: 7.387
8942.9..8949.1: 7.466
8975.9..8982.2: 7.352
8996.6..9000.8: 7.296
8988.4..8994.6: 7.075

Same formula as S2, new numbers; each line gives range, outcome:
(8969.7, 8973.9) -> 7.442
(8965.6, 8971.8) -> 7.328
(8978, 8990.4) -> 6.862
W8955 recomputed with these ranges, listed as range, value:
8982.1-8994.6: 7.445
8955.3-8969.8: 7.583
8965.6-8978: 7.512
